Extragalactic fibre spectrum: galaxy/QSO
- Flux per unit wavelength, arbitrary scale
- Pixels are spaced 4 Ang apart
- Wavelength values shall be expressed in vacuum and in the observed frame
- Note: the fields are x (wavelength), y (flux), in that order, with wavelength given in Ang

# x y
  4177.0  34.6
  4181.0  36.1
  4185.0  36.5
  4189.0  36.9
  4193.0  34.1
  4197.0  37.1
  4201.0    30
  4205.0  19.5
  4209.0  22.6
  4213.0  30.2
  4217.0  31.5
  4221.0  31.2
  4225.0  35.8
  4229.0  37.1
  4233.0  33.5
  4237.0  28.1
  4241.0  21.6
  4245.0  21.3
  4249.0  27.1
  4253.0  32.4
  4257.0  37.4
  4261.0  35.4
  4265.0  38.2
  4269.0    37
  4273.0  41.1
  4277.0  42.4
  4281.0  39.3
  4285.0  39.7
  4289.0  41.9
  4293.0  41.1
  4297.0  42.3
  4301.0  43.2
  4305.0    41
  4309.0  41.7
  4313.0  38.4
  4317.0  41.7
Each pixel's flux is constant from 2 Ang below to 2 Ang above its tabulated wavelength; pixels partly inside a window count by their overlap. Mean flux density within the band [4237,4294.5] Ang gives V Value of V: 35.1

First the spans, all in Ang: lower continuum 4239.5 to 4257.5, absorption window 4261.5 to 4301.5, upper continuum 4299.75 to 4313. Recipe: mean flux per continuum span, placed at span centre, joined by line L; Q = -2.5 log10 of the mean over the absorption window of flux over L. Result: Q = -0.15 mag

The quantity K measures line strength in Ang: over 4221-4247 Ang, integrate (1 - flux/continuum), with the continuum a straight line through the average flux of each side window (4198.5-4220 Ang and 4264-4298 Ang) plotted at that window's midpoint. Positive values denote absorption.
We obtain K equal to 1.4 Ang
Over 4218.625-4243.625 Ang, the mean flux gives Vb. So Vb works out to 31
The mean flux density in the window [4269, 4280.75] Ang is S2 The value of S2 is 40.6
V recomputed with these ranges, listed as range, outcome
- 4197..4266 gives 30.3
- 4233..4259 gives 28.4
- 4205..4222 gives 27.6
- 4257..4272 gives 37.2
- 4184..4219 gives 30.8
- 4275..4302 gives 41.3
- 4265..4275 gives 38.9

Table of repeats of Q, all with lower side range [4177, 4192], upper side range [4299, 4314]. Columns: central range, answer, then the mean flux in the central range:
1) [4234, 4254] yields 0.423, 26.2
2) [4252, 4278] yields 0.050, 37.7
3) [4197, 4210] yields 0.372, 26.2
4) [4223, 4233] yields 0.061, 35.9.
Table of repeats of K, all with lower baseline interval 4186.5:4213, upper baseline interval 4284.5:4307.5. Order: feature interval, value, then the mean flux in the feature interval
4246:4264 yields 2.0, 32.7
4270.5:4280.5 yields -0.5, 41.1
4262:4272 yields 0.1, 37.7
